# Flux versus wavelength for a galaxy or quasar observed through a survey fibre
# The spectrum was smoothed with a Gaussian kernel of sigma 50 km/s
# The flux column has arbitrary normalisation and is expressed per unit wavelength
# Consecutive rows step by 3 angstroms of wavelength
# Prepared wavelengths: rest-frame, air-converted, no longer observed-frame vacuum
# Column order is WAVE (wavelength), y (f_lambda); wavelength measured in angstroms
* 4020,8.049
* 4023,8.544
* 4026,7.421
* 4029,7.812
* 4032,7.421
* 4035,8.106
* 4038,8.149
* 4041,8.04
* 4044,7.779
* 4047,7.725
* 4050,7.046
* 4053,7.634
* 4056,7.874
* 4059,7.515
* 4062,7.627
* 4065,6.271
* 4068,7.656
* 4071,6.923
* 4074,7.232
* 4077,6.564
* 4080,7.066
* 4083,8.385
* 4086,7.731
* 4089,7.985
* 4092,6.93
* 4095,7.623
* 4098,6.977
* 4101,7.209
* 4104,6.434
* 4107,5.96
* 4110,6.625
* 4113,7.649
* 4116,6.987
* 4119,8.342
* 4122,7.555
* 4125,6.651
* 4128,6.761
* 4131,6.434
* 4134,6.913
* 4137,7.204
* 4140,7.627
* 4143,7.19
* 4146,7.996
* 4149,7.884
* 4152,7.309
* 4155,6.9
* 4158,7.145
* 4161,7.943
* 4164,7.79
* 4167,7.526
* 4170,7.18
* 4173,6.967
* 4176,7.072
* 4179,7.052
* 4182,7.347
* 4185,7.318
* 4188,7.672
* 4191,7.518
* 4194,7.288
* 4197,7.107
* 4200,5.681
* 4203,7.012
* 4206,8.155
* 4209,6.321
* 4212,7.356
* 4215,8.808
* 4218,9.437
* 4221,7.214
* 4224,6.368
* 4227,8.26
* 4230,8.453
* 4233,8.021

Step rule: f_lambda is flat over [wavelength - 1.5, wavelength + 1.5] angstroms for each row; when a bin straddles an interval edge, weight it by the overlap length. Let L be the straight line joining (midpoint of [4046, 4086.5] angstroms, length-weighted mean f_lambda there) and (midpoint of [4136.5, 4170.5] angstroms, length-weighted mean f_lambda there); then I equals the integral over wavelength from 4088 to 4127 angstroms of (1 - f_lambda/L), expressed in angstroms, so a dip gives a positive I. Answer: 1.5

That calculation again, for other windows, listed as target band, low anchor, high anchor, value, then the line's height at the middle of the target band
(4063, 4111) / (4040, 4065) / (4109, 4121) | 2.5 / 7.5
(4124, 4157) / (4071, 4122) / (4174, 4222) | 0.6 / 7.3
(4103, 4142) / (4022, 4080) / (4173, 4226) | 2.2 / 7.43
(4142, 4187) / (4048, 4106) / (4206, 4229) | 1.1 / 7.56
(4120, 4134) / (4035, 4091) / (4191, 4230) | 1.1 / 7.5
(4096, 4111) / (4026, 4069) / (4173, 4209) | 1.5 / 7.43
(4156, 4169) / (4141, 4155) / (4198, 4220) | -0.1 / 7.52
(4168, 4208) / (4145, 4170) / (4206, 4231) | 2.5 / 7.66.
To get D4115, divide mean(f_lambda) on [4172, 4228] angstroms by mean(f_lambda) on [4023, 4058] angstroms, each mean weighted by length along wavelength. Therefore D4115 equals 0.95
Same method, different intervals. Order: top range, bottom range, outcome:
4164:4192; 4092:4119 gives 1.04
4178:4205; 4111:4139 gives 1.00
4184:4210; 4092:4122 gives 1.00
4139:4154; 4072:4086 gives 1.03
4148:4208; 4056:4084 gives 1.00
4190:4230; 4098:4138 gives 1.07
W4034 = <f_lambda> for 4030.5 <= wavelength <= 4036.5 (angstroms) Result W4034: 7.76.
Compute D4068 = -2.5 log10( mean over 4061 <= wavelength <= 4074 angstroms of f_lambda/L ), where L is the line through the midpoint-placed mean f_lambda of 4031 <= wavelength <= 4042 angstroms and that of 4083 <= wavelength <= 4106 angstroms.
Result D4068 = 0.07 mag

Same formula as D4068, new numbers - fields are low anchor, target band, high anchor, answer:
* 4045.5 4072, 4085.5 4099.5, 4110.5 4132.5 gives -0.024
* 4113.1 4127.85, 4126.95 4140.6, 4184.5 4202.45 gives 0.053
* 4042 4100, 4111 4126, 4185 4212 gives -0.021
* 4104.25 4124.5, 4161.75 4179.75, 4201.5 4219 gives 0.032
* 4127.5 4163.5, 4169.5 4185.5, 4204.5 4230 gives 0.055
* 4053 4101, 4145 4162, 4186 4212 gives -0.044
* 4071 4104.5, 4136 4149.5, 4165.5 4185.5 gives -0.049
